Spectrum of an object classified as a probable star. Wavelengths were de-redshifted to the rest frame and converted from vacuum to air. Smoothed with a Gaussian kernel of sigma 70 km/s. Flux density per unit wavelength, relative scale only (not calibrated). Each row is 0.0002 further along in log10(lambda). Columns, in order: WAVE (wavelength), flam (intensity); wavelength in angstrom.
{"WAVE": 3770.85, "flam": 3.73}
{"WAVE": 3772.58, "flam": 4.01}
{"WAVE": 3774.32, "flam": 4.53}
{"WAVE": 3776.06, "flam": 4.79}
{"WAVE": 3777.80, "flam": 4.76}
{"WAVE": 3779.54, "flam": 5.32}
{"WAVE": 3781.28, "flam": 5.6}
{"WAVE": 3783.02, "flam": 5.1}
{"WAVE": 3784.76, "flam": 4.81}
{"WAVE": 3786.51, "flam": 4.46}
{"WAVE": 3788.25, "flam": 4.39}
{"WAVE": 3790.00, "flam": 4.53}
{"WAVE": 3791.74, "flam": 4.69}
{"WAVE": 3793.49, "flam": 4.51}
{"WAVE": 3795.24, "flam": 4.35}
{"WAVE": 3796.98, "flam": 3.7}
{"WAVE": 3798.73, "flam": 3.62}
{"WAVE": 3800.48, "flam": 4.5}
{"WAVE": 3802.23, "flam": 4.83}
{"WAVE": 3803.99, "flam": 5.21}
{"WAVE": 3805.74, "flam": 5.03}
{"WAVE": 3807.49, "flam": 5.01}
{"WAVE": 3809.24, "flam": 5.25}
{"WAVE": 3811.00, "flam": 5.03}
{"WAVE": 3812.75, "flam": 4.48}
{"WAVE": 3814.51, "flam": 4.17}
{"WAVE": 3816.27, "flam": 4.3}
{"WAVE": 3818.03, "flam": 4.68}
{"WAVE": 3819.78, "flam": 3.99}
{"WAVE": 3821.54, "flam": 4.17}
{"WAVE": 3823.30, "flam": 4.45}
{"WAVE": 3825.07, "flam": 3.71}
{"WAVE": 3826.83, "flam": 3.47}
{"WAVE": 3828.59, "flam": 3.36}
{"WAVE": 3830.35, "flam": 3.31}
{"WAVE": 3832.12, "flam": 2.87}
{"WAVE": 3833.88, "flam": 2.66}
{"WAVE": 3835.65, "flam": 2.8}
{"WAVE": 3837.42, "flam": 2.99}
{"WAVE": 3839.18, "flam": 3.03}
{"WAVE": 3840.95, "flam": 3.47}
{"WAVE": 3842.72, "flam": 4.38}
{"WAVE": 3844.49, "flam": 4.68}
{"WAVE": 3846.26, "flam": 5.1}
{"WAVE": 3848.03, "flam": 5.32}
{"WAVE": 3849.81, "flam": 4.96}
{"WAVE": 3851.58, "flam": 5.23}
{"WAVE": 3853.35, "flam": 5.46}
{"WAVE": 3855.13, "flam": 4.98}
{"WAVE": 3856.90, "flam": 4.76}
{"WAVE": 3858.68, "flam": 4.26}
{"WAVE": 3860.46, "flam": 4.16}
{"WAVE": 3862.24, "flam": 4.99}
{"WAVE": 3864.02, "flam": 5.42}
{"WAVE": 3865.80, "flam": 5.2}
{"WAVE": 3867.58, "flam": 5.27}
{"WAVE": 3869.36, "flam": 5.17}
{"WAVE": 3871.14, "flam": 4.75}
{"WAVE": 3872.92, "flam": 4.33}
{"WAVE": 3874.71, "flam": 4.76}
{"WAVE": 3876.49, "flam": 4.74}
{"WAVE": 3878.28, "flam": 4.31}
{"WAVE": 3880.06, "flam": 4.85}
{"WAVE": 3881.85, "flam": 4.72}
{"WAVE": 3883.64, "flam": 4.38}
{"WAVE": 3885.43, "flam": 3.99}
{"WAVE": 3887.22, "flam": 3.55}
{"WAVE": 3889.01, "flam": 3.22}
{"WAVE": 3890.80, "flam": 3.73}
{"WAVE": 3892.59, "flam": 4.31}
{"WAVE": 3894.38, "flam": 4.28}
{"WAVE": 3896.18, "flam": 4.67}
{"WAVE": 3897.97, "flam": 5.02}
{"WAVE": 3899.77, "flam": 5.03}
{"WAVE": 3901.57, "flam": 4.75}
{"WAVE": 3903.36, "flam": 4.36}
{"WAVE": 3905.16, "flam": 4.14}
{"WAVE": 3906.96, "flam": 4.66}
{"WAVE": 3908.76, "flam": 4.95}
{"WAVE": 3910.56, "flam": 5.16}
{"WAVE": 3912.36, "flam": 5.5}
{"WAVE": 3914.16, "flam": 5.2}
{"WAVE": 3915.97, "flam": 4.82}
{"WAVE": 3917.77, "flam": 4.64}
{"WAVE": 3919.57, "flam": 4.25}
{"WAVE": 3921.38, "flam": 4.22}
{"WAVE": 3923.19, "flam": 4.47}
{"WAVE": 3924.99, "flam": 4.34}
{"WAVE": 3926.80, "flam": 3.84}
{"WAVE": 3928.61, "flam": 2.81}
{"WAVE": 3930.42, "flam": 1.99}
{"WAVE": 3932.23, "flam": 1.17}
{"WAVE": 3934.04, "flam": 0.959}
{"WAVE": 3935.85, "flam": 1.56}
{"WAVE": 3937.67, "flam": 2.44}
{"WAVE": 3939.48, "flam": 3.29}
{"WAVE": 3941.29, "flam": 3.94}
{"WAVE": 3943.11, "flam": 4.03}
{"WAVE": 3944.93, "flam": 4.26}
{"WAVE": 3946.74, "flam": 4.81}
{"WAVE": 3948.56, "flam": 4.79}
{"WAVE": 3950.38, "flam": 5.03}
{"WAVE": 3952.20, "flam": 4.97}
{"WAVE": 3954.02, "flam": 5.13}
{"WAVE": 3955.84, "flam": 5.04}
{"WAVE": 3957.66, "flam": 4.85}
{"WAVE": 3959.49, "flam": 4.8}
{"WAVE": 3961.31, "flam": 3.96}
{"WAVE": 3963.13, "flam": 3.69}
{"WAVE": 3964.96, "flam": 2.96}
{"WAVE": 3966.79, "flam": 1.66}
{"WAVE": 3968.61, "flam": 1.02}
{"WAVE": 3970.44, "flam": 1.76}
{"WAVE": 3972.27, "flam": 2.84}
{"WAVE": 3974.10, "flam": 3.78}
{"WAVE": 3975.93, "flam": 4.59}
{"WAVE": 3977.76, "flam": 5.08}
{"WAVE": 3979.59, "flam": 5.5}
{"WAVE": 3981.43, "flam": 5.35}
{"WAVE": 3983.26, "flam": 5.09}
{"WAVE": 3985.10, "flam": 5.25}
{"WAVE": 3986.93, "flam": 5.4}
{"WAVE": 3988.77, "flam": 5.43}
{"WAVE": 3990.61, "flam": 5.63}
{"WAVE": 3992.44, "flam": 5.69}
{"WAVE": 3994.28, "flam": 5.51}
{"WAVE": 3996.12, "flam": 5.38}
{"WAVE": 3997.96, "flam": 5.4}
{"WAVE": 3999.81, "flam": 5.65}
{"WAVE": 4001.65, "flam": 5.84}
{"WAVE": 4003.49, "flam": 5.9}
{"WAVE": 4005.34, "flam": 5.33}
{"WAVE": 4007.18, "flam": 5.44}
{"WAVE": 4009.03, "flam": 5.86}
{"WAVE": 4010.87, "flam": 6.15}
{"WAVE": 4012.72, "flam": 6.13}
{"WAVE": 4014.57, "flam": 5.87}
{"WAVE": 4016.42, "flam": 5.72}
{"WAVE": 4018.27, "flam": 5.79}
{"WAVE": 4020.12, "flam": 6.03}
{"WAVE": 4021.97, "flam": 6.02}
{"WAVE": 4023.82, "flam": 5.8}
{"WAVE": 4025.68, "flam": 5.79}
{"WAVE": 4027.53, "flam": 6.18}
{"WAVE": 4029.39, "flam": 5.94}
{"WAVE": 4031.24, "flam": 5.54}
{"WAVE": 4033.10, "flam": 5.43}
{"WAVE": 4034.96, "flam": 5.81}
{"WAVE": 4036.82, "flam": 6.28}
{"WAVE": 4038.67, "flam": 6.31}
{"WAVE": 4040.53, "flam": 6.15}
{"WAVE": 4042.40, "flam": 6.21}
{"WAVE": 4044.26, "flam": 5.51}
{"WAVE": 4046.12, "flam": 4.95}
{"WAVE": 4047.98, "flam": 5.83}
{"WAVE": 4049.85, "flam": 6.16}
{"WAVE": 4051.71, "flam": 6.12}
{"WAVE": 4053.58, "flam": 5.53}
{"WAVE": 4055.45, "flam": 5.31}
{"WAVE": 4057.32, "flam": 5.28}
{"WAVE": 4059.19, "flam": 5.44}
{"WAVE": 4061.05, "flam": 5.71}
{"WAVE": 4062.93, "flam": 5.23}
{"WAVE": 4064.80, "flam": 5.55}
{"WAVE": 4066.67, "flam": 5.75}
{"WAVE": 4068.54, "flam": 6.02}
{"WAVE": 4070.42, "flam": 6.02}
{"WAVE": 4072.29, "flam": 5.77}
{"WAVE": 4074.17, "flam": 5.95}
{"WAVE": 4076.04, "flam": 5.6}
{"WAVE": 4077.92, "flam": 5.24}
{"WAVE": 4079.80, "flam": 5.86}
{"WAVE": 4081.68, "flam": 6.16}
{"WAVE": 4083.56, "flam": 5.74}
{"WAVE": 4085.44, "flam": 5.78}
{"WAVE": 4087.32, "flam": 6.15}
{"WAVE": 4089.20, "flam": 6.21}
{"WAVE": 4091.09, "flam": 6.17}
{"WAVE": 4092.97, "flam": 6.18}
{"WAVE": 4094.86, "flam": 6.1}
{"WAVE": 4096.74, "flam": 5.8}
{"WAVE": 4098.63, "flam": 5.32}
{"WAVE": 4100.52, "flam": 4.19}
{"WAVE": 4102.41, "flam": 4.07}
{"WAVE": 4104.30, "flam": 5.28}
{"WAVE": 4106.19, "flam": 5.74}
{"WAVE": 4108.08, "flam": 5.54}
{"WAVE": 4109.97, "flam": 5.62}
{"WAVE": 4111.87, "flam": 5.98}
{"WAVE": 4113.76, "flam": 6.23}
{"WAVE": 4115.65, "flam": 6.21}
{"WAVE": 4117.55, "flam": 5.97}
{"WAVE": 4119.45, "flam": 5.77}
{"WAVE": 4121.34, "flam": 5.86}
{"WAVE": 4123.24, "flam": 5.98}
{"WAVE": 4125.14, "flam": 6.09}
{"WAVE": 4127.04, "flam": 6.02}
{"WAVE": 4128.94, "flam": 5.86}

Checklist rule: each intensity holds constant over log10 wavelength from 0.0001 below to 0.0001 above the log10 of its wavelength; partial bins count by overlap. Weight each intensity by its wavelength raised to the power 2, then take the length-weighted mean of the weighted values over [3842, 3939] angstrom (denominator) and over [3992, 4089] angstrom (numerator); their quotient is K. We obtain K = 1.44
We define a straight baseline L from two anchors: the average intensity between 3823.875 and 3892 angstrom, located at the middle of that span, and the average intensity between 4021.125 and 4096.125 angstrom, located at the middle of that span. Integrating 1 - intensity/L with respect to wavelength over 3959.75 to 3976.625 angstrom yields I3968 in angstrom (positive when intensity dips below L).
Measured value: 7.1 angstrom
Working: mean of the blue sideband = 4.27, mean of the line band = 2.97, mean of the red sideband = 5.82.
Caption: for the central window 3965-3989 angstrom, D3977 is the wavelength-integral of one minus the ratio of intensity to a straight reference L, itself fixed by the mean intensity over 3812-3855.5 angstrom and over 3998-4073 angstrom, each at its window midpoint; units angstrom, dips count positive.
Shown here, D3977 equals 6.0 angstrom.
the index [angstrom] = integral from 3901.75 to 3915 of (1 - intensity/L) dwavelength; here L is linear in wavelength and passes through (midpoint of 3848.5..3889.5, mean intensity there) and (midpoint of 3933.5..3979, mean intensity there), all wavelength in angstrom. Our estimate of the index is -1.9 angstrom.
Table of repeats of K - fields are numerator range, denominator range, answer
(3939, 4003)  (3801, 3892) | 1.10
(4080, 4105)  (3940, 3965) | 1.35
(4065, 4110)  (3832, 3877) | 1.42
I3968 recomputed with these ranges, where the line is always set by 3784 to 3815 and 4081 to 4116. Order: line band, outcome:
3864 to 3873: -0.4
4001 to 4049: -3.7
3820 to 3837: 4.6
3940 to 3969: 5.9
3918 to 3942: 9.5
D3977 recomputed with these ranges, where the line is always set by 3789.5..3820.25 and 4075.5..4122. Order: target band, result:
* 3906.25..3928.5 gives 1.7 angstrom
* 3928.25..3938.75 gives 6.8 angstrom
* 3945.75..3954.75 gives 0.3 angstrom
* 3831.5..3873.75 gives 2.8 angstrom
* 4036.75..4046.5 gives -0.8 angstrom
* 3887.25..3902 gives 1.8 angstrom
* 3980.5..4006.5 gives -0.9 angstrom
